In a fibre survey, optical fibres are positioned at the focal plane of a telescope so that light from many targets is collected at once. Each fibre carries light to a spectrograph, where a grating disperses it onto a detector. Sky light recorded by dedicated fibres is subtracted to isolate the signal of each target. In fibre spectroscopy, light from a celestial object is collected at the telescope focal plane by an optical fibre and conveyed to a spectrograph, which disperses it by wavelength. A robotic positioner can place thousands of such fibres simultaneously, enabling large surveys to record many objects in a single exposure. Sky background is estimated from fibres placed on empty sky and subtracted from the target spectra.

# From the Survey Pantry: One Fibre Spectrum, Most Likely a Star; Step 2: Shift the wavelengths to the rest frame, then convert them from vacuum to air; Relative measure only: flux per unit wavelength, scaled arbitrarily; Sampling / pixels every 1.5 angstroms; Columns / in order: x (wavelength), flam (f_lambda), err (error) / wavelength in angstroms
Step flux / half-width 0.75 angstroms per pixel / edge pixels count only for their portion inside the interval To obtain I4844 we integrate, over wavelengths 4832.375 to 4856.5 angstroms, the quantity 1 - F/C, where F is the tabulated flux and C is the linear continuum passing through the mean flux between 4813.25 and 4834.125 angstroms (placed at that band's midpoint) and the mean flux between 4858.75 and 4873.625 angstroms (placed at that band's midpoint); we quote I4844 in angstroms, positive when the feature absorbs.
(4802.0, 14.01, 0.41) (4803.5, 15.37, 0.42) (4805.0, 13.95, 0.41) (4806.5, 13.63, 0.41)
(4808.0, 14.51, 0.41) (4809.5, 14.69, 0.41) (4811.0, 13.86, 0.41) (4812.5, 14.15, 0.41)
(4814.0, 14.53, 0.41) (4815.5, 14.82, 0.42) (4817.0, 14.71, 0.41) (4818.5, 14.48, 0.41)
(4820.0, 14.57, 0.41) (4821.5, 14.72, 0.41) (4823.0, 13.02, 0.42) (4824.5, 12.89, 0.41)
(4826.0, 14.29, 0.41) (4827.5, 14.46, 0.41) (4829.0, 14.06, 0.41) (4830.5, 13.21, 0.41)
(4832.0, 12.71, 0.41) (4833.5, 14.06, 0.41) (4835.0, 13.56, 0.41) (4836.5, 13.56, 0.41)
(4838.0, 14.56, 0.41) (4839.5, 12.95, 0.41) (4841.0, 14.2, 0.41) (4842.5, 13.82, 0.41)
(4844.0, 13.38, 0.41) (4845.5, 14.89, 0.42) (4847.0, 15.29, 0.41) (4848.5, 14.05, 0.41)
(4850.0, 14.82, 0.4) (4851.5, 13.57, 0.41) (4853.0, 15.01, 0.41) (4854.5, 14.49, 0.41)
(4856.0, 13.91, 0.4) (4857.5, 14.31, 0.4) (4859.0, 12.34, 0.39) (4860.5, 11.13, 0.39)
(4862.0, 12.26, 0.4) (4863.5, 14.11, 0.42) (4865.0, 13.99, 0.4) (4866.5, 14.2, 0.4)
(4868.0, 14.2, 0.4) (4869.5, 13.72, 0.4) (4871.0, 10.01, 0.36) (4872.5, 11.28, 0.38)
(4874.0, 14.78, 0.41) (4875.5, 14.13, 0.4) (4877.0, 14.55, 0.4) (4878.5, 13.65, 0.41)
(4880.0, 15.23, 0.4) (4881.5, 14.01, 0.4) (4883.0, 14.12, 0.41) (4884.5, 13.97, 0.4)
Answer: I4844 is -1.2 angstroms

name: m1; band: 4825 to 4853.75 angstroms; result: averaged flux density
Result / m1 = 14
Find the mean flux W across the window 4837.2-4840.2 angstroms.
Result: 13.8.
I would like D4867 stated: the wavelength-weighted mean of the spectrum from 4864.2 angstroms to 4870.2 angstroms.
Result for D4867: 14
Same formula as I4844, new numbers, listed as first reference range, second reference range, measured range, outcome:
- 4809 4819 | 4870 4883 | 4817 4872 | 1.0 angstroms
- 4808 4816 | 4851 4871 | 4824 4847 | 0.2 angstroms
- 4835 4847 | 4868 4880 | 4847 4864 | 0.0 angstroms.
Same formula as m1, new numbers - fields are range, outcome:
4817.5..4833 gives 13.9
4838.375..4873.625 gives 13.6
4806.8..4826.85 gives 14.2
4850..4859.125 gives 14.1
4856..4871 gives 13.2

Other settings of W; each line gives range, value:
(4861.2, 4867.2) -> 13.6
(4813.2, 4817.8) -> 14.7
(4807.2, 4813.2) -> 14.3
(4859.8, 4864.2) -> 12.5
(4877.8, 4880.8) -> 14.4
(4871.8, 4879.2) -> 13.7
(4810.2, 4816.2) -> 14.3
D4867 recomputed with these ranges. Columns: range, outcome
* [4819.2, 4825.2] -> 13.8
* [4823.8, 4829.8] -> 13.9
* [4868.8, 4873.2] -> 11.7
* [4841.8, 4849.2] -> 14.3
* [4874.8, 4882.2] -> 14.3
